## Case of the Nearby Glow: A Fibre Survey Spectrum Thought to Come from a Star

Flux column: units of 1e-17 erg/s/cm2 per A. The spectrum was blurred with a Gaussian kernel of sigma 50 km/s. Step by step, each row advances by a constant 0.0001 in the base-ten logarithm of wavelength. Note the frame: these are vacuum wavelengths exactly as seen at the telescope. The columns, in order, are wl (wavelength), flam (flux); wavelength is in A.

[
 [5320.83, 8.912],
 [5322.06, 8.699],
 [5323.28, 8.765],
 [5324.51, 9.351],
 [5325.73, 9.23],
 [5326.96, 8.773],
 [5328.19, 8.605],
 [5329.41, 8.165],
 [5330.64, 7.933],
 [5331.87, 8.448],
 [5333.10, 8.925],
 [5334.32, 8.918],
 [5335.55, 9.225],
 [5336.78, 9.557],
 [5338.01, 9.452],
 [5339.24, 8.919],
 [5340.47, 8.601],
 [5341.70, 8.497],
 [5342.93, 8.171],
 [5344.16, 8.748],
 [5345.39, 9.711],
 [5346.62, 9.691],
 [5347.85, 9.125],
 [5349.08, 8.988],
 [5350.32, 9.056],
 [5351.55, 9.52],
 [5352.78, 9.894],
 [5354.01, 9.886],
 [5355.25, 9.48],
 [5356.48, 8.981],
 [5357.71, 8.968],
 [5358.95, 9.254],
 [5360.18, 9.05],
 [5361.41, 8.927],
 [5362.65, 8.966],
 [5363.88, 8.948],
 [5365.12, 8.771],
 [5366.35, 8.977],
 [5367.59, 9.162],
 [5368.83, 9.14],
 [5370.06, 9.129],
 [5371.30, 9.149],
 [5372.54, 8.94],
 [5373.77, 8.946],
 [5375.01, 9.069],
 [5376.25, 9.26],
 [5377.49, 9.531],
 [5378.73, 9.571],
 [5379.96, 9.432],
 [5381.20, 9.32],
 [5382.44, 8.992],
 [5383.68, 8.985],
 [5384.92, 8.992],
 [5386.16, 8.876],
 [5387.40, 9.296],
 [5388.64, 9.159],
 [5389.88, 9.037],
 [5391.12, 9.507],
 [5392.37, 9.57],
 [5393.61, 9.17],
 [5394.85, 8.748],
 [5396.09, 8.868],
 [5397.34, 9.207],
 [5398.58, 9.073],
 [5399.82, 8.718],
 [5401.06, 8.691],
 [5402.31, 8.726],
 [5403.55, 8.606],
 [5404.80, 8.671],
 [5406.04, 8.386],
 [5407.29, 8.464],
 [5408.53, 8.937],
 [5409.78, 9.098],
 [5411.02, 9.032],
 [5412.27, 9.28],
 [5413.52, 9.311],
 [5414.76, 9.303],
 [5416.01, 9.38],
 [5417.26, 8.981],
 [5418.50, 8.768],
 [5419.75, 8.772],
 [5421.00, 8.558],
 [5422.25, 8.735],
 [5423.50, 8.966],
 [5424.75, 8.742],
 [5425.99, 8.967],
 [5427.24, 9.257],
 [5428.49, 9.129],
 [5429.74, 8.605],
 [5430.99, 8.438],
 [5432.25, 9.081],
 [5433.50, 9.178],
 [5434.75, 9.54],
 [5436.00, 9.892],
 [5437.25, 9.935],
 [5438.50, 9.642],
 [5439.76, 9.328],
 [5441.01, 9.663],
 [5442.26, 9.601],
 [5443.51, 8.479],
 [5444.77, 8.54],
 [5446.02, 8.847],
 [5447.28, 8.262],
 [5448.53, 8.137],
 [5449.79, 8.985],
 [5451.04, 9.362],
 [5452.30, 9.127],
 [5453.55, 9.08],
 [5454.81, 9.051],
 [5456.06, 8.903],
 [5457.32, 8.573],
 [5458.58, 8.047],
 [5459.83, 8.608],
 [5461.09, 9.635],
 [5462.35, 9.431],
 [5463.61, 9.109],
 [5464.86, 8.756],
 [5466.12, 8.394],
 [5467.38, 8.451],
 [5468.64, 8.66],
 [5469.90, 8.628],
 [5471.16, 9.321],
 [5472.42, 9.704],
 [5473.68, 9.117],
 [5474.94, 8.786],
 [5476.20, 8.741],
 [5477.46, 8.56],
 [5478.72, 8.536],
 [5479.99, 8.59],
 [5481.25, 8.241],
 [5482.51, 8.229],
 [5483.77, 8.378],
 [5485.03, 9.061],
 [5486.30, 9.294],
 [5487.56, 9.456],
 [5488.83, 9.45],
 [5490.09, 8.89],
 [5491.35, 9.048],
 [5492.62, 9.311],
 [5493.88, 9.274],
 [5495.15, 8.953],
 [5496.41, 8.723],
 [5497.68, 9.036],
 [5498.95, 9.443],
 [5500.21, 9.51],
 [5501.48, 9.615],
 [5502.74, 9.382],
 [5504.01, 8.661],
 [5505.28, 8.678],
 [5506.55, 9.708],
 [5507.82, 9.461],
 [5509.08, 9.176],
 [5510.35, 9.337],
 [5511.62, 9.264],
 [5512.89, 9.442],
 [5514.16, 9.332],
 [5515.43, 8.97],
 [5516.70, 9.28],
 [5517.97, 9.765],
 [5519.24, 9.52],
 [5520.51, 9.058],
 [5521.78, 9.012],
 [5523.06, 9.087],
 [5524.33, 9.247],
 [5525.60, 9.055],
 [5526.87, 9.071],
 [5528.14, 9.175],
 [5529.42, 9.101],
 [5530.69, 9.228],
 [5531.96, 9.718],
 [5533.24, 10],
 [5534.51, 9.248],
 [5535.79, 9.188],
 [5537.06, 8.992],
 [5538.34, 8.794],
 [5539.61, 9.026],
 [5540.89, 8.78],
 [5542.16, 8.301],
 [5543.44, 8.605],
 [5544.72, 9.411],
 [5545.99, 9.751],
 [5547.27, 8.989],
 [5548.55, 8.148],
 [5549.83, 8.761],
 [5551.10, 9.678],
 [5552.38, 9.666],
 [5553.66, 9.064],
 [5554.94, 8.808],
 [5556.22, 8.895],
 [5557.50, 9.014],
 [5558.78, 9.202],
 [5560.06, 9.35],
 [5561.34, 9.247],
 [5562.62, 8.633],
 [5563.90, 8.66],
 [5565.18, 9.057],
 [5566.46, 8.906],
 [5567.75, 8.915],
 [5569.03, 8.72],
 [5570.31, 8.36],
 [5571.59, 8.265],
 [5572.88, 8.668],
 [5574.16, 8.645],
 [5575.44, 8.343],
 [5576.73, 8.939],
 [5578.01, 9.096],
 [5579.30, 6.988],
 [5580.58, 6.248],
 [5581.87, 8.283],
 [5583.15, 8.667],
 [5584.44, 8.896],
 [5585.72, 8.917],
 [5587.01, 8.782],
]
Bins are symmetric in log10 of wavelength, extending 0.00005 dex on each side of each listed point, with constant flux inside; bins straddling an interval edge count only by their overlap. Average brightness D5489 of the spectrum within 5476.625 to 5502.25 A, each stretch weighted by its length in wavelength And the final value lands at 8.98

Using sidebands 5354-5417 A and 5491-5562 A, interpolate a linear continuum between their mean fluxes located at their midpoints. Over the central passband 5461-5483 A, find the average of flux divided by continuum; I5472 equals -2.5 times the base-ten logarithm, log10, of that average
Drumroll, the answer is 0.04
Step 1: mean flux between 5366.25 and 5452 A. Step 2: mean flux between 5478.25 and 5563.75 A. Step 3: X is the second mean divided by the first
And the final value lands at 1.0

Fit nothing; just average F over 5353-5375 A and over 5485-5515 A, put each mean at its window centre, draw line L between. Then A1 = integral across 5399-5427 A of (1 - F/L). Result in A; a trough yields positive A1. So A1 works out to 0.9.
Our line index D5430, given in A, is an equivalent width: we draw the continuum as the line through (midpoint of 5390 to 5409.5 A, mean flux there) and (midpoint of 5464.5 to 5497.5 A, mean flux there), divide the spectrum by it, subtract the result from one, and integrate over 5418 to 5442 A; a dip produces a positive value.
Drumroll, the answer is -0.6 A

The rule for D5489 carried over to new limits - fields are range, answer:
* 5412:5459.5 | 9.01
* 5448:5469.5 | 8.84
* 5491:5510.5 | 9.21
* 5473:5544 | 9.09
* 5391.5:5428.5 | 8.94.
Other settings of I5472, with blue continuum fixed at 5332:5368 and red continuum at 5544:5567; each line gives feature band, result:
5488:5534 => -0.02 mag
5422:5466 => 0.01 mag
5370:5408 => 0.01 mag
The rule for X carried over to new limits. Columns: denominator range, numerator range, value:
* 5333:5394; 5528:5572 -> 0.99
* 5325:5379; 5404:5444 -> 1.00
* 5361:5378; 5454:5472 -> 0.98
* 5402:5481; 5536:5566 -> 1.01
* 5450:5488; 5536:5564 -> 1.02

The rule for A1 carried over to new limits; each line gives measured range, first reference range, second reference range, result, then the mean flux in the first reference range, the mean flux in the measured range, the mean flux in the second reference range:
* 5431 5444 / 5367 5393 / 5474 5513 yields -0.40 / 9.19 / 9.4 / 9.04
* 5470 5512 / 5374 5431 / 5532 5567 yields -0.07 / 9.01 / 9.05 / 9.06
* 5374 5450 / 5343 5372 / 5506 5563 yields 1.13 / 9.18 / 9.04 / 9.17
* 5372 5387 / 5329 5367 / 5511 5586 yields -0.25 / 9.03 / 9.17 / 8.94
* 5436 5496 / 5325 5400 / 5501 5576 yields 0.83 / 9.07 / 8.95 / 9.07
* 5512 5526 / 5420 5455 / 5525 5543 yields -0.23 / 9.04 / 9.25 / 9.11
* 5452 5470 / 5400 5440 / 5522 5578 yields 0.34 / 9.01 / 8.83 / 8.99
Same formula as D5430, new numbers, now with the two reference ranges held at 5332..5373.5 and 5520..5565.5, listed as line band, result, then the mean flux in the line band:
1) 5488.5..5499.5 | 0.0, 9.11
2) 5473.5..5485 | 0.6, 8.58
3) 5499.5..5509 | -0.2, 9.29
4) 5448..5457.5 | 0.2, 8.92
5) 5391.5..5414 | 0.4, 8.92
